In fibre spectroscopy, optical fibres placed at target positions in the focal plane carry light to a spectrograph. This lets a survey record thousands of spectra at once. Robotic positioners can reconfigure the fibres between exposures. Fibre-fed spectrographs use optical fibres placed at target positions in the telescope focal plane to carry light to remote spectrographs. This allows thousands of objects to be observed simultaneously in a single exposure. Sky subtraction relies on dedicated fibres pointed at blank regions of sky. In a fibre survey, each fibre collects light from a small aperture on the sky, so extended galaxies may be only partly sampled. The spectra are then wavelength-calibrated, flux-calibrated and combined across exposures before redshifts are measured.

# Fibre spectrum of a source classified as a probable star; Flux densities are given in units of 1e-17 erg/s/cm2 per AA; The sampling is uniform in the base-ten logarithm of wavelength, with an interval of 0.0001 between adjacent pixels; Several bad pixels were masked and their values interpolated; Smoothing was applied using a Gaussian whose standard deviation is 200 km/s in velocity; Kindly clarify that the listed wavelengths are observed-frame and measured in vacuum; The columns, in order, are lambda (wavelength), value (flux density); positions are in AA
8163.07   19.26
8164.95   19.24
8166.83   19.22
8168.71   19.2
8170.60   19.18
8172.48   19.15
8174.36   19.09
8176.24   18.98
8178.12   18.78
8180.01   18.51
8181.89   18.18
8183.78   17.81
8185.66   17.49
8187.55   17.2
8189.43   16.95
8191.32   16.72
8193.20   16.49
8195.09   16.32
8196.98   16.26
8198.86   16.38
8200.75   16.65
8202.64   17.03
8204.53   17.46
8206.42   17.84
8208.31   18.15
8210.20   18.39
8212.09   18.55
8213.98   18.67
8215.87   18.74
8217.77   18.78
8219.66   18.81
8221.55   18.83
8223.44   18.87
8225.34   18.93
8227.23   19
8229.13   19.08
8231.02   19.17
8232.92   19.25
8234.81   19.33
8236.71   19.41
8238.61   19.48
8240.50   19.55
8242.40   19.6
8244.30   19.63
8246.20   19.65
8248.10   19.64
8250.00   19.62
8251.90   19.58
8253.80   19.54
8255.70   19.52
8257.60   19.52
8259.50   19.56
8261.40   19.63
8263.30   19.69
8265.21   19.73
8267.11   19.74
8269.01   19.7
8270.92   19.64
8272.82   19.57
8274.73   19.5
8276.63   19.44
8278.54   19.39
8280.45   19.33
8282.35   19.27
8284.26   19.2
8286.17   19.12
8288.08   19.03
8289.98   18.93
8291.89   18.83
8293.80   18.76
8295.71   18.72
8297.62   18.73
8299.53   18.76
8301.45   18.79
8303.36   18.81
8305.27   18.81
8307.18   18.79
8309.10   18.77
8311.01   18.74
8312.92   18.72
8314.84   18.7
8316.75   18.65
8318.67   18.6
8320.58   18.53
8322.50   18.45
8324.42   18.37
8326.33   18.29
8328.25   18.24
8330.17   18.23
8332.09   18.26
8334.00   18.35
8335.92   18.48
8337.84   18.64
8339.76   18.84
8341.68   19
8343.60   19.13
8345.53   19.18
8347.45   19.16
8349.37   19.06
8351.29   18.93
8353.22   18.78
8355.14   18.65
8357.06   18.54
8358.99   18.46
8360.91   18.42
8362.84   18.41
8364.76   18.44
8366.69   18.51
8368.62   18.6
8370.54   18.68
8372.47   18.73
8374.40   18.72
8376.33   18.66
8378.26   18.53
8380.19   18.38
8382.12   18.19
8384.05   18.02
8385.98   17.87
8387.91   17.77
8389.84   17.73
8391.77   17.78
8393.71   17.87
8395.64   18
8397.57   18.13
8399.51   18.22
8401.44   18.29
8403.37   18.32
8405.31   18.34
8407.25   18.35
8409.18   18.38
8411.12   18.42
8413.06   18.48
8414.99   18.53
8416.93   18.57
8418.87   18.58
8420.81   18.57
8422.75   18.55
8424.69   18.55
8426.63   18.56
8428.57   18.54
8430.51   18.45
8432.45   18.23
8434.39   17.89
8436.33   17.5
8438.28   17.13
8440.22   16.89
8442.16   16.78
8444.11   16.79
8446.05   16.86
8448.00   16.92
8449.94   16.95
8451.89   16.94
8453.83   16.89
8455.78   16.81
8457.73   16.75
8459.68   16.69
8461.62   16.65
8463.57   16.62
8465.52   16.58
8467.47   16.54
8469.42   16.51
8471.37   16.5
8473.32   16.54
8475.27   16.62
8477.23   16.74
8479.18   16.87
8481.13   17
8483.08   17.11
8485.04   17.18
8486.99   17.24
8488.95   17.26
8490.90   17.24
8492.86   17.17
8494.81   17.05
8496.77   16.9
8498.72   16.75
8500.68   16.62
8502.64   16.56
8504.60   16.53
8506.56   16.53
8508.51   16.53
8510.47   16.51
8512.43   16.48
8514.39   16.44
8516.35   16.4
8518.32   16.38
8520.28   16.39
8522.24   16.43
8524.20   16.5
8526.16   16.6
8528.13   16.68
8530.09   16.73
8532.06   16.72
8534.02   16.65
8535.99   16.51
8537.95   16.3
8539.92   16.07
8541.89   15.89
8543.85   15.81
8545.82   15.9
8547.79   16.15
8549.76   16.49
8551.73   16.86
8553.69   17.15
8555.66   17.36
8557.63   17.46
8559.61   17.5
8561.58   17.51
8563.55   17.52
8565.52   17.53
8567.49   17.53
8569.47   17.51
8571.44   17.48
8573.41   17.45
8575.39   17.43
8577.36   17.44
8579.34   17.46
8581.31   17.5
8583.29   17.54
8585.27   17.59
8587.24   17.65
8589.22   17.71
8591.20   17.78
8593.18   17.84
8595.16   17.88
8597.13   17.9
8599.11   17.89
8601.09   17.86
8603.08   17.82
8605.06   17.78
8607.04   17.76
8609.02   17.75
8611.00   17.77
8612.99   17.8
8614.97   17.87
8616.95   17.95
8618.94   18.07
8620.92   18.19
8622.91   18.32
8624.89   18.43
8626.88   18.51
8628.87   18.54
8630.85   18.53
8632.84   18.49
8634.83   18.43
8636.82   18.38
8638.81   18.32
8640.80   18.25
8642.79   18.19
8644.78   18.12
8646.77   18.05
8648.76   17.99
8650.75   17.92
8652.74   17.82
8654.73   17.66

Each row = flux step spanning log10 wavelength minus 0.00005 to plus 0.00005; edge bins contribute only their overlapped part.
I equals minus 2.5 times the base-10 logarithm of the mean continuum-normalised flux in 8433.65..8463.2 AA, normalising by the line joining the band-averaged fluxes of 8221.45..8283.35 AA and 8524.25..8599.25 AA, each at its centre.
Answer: 0.06 mag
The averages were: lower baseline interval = 19.4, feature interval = 16.9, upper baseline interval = 17.1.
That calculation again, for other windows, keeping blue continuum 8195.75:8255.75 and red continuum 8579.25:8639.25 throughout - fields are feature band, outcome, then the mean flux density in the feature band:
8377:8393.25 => 0.022 mag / 18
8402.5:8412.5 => 0.001 mag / 18.3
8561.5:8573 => 0.033 mag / 17.5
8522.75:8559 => 0.098 mag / 16.6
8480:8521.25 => 0.088 mag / 16.8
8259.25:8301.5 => -0.038 mag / 19.3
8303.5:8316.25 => -0.012 mag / 18.8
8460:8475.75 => 0.104 mag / 16.6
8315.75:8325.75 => 0.000 mag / 18.5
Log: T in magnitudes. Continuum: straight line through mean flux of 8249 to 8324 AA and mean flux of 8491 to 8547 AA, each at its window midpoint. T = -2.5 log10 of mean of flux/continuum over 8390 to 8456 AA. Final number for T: -0.02 mag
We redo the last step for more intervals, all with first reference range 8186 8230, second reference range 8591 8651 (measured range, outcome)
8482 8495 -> 0.05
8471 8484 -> 0.08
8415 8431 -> -0.03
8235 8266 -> -0.10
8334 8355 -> -0.06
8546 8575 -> 0.05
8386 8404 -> 0.00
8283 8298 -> -0.06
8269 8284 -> -0.09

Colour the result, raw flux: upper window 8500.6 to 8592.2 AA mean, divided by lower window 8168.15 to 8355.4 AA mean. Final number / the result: 0.90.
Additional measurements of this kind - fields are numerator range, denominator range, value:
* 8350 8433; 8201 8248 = 0.98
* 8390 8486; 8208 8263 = 0.91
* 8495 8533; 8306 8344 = 0.89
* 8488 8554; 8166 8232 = 0.91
